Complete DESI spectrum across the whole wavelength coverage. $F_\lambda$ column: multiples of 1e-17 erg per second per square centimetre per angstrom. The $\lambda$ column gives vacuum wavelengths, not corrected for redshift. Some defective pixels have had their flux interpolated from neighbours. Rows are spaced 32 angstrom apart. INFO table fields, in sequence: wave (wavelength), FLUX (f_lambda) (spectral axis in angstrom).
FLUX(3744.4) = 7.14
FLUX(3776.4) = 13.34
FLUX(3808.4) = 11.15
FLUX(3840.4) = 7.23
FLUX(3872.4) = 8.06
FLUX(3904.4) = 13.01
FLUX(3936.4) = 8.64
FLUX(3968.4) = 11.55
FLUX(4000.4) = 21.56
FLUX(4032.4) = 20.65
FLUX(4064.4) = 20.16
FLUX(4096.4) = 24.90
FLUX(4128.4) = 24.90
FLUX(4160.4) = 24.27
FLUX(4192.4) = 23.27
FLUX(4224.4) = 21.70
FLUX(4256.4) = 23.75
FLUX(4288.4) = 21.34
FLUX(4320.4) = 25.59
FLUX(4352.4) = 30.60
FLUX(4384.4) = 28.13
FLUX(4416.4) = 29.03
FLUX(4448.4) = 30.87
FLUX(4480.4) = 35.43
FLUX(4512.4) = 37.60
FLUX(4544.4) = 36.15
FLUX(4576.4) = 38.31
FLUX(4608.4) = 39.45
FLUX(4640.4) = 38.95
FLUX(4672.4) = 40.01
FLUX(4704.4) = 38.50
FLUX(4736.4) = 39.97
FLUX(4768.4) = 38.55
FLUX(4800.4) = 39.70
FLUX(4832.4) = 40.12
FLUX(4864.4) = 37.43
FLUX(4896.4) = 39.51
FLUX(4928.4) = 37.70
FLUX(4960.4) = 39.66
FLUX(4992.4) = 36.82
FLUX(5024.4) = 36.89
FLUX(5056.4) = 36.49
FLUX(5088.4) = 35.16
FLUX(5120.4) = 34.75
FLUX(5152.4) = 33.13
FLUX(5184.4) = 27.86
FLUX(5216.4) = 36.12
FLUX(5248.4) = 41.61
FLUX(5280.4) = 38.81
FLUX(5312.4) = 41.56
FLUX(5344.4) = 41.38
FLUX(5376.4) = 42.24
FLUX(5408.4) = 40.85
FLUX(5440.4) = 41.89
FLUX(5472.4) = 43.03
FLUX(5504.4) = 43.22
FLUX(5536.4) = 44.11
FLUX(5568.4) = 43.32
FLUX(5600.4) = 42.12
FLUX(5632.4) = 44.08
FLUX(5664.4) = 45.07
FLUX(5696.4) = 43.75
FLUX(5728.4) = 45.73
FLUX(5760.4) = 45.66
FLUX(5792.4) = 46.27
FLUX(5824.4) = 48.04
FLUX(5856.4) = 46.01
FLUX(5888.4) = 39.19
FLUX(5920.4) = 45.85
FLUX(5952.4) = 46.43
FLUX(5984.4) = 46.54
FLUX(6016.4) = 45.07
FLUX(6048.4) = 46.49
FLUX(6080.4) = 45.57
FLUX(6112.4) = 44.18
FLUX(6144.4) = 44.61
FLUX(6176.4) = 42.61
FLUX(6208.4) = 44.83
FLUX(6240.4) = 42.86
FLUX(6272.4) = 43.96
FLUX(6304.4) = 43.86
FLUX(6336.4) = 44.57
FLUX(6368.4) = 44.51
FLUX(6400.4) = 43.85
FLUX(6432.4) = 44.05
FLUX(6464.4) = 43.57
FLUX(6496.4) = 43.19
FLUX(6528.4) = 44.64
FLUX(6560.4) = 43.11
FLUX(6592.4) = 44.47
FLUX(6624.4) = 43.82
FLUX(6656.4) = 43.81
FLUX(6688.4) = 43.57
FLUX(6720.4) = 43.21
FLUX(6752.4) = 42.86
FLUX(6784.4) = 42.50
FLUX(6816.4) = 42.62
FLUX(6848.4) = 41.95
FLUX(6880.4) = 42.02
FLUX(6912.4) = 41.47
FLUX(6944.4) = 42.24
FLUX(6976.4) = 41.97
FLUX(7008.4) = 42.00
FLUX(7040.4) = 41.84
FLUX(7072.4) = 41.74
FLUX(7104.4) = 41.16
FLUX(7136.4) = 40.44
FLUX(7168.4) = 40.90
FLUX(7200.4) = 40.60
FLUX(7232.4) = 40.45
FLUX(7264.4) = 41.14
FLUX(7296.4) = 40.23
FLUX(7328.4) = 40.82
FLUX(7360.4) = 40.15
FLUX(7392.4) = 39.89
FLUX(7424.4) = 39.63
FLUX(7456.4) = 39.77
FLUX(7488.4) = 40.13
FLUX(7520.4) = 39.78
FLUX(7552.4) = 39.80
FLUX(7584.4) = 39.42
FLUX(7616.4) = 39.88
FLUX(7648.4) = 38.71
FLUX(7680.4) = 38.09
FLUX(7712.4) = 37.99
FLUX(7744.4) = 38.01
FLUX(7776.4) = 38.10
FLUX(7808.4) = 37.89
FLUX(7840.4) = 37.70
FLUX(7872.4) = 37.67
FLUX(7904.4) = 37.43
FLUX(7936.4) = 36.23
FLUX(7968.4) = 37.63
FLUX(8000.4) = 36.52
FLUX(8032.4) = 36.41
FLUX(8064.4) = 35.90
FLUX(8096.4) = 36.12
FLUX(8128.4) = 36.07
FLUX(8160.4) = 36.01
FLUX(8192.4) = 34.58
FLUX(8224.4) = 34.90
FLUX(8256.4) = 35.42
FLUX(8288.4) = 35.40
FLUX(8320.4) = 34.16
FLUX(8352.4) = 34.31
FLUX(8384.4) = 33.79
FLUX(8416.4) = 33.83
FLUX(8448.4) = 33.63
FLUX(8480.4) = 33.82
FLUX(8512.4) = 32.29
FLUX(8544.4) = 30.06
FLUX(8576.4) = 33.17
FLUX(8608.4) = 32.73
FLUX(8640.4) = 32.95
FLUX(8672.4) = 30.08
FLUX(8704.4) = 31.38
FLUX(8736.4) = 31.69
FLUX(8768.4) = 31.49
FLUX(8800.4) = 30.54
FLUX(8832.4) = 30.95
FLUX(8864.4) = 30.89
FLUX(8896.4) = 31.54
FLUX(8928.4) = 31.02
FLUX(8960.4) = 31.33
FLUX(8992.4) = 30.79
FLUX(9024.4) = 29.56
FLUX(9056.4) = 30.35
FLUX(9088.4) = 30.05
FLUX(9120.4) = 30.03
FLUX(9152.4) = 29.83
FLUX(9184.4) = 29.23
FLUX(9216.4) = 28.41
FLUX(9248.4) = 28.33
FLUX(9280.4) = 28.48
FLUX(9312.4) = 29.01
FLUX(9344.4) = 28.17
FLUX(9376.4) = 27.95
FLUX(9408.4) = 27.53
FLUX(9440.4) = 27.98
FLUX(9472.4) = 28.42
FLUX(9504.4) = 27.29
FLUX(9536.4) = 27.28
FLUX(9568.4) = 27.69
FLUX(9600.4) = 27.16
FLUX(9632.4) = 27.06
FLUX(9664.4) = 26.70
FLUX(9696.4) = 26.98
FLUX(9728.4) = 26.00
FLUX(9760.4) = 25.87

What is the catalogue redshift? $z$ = 0.00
